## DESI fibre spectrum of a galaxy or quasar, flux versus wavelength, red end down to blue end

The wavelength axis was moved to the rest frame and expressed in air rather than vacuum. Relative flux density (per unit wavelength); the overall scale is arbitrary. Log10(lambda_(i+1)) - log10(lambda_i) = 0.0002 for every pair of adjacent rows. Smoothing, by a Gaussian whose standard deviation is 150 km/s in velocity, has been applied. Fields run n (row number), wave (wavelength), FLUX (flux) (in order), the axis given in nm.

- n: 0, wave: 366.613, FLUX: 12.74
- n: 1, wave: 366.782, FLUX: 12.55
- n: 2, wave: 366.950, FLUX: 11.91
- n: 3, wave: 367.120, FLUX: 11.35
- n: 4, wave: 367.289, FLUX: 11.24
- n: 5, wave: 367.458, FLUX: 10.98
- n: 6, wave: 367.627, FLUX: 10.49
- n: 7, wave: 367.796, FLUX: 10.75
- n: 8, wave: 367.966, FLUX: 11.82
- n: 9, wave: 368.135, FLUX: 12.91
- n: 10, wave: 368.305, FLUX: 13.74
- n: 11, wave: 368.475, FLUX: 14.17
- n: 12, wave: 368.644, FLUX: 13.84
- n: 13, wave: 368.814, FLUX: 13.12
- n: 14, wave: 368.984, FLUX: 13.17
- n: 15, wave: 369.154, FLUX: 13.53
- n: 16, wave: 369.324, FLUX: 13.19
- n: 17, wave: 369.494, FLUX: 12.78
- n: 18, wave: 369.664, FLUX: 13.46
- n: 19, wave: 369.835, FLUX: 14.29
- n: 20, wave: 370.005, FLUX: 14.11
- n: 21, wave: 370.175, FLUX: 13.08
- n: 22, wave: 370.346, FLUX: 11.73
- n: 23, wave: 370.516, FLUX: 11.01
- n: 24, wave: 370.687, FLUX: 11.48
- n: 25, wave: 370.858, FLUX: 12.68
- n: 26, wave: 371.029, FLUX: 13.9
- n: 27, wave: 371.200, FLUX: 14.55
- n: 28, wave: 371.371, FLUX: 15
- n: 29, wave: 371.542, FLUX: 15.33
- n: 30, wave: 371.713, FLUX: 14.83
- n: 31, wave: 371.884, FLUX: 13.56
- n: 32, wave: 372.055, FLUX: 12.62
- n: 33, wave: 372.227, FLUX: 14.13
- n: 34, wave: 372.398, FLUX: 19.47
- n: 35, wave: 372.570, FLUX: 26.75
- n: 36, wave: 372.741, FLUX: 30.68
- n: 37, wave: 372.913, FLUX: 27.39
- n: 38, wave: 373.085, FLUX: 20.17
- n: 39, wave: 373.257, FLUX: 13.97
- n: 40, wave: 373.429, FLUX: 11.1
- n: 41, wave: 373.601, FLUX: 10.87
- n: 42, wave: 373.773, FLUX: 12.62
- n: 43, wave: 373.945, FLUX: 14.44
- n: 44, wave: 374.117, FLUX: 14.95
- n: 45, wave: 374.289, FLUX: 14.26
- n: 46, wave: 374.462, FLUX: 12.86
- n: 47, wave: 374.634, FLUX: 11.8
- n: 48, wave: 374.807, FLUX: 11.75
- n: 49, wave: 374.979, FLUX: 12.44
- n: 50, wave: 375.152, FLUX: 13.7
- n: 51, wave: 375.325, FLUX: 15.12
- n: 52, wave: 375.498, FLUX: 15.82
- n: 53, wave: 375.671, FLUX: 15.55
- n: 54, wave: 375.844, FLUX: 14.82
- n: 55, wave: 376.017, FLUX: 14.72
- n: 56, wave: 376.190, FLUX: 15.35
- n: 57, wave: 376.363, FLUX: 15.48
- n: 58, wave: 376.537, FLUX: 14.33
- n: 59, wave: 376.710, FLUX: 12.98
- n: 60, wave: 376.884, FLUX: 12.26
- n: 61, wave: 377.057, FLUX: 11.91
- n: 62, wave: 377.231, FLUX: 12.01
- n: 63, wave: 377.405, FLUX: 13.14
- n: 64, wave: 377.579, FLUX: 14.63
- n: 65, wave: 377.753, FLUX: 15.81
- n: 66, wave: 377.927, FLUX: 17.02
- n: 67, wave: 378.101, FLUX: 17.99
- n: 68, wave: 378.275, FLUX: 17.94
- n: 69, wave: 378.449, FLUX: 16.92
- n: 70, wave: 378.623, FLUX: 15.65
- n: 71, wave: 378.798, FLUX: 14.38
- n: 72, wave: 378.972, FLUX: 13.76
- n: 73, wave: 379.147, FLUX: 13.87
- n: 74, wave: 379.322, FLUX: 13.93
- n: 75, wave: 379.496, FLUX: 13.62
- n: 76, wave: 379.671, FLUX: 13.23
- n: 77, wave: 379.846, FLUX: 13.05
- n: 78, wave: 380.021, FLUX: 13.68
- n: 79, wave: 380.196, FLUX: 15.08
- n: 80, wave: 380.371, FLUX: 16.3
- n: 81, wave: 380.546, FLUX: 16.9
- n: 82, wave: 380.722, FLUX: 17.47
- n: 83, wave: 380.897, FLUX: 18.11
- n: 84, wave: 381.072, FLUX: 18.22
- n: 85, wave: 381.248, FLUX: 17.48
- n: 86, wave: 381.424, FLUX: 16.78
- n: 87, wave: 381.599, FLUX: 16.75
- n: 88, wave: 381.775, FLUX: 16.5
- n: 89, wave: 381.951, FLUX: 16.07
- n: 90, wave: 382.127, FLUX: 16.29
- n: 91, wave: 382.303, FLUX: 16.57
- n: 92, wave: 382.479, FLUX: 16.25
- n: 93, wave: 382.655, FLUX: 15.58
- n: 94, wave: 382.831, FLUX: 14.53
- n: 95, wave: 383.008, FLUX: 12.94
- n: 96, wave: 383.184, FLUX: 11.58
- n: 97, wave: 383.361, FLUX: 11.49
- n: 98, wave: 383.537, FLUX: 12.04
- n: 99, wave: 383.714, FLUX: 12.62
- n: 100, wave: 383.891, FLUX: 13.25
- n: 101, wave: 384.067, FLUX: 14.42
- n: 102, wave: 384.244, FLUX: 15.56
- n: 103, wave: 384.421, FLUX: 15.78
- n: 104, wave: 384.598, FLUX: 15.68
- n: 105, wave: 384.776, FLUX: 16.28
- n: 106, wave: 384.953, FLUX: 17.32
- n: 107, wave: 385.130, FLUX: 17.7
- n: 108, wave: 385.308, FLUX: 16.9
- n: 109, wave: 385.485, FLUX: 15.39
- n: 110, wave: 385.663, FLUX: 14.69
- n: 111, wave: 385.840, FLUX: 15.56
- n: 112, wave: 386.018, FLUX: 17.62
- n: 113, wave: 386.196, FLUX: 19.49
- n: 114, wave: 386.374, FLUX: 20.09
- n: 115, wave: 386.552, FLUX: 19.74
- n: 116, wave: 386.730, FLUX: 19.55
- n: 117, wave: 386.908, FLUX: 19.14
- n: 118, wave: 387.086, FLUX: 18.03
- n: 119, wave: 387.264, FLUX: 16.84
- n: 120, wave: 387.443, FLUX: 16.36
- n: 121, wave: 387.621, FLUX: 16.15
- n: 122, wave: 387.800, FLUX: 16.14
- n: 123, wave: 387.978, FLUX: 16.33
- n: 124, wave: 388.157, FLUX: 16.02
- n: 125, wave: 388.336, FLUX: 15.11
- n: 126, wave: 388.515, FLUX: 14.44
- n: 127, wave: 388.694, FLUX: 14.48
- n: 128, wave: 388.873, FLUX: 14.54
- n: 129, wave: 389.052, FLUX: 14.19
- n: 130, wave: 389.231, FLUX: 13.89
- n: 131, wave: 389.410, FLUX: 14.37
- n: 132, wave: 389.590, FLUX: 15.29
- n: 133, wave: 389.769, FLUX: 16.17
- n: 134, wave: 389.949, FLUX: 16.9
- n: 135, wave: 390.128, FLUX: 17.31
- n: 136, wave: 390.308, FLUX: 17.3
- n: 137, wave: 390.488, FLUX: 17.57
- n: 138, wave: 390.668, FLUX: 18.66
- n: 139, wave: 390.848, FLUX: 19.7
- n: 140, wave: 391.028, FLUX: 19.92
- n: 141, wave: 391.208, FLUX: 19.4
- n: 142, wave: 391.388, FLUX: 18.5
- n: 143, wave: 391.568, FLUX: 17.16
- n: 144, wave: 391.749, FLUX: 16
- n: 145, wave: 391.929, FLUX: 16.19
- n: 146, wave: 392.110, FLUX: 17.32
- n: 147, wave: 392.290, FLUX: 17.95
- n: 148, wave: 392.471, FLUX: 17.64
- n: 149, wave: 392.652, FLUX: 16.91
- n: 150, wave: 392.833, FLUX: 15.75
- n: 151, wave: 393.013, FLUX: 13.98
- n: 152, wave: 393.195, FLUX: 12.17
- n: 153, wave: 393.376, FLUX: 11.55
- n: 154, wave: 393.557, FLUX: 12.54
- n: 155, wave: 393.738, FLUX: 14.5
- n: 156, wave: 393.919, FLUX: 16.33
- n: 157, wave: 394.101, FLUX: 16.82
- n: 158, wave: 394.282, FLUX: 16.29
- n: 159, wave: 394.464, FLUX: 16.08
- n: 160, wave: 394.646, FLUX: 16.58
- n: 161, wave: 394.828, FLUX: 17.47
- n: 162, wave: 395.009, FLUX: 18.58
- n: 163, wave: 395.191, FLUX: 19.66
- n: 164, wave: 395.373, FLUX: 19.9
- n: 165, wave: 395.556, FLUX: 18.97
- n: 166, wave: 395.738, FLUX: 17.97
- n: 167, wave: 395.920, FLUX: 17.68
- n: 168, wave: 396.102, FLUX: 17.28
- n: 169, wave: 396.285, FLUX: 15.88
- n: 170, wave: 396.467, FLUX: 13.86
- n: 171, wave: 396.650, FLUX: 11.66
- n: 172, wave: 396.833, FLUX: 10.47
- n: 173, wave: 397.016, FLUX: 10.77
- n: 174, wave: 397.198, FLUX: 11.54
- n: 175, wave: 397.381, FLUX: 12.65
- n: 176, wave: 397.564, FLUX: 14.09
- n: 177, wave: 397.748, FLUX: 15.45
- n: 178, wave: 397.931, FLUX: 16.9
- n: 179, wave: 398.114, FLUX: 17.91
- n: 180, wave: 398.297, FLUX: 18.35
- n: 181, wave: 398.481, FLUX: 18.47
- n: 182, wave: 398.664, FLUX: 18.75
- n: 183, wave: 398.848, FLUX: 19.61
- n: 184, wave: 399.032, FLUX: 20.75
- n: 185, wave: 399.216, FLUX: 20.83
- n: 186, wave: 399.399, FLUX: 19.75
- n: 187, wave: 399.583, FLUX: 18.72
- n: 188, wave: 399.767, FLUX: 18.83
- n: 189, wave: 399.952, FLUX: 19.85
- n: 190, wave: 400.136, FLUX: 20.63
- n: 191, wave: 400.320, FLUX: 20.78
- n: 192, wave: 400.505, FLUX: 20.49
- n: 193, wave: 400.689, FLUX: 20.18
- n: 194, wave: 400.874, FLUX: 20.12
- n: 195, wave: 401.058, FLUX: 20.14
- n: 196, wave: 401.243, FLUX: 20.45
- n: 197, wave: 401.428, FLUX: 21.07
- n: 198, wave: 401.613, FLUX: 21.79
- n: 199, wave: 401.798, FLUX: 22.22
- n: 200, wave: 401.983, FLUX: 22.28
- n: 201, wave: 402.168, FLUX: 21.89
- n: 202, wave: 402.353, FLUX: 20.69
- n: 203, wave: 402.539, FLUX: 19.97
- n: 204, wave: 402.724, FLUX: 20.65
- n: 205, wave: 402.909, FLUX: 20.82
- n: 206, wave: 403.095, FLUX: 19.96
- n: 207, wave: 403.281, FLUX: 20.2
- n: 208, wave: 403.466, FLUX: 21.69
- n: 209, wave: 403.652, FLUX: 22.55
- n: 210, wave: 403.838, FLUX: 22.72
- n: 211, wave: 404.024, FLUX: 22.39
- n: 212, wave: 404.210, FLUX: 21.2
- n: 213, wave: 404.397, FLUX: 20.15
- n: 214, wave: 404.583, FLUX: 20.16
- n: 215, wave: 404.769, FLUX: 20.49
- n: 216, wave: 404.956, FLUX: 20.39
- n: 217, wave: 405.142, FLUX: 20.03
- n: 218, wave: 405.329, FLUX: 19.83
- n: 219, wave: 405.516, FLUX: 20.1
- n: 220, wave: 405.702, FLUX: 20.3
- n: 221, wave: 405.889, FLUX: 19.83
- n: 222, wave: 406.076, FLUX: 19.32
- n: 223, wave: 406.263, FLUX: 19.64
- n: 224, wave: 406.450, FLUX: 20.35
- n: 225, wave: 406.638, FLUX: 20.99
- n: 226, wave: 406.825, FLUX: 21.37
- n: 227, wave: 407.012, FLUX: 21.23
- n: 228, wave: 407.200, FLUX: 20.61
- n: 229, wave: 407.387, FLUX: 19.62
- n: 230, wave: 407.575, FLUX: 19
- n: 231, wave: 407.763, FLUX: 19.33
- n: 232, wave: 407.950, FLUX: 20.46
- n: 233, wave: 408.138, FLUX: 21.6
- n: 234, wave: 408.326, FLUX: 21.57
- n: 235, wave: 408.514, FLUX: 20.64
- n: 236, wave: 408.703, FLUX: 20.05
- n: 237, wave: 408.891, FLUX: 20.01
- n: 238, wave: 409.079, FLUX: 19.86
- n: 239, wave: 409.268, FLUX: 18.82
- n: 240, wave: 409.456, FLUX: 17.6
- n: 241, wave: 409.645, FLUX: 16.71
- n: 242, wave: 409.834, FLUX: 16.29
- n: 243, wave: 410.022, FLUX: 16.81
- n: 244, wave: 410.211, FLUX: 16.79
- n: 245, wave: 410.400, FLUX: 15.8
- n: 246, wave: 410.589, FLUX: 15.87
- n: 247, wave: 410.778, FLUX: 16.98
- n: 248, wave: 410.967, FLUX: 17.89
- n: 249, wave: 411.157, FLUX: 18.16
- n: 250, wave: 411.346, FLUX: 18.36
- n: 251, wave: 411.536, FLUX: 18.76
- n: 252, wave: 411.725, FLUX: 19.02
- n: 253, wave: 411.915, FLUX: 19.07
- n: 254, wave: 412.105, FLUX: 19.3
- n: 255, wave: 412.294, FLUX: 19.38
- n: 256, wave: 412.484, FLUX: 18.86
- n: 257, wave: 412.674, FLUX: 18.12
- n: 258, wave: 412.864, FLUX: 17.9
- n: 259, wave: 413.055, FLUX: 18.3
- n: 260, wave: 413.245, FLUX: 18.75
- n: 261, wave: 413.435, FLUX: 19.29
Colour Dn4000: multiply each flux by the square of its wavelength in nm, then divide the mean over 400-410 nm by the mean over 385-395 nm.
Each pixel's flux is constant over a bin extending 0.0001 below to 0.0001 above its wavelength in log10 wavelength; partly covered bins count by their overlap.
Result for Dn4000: 1.33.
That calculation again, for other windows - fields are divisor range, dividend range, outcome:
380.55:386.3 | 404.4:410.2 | 1.41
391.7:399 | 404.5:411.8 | 1.28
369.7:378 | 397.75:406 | 1.58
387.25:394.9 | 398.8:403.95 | 1.35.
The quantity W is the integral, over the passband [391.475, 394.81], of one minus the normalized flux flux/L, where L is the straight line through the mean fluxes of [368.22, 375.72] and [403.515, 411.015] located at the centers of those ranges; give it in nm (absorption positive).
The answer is 0.38 nm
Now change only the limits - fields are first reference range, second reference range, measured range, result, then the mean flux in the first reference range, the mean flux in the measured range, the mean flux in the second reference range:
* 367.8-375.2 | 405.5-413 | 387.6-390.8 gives 0.15 nm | 14.6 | 15.9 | 19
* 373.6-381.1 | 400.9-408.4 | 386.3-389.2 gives 0.05 nm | 14.6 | 16.6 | 20.7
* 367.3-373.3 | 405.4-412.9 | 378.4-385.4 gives 0.35 nm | 14.8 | 15.3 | 19.1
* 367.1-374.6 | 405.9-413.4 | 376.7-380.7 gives 0.16 nm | 14.4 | 14.7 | 19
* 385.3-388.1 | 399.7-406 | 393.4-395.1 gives 0.27 nm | 17.4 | 16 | 20.7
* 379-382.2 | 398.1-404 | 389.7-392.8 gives 0.09 nm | 15.7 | 17.7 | 20.5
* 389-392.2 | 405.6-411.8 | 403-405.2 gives -0.29 nm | 17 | 21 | 19.1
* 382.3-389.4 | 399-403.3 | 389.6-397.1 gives 0.67 nm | 15.7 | 16.4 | 20.5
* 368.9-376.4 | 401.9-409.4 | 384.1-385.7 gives 0.08 nm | 14.9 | 16.1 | 20.6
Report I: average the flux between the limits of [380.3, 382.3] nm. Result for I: 17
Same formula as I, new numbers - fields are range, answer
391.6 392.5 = 17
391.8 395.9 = 16.4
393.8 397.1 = 16.2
